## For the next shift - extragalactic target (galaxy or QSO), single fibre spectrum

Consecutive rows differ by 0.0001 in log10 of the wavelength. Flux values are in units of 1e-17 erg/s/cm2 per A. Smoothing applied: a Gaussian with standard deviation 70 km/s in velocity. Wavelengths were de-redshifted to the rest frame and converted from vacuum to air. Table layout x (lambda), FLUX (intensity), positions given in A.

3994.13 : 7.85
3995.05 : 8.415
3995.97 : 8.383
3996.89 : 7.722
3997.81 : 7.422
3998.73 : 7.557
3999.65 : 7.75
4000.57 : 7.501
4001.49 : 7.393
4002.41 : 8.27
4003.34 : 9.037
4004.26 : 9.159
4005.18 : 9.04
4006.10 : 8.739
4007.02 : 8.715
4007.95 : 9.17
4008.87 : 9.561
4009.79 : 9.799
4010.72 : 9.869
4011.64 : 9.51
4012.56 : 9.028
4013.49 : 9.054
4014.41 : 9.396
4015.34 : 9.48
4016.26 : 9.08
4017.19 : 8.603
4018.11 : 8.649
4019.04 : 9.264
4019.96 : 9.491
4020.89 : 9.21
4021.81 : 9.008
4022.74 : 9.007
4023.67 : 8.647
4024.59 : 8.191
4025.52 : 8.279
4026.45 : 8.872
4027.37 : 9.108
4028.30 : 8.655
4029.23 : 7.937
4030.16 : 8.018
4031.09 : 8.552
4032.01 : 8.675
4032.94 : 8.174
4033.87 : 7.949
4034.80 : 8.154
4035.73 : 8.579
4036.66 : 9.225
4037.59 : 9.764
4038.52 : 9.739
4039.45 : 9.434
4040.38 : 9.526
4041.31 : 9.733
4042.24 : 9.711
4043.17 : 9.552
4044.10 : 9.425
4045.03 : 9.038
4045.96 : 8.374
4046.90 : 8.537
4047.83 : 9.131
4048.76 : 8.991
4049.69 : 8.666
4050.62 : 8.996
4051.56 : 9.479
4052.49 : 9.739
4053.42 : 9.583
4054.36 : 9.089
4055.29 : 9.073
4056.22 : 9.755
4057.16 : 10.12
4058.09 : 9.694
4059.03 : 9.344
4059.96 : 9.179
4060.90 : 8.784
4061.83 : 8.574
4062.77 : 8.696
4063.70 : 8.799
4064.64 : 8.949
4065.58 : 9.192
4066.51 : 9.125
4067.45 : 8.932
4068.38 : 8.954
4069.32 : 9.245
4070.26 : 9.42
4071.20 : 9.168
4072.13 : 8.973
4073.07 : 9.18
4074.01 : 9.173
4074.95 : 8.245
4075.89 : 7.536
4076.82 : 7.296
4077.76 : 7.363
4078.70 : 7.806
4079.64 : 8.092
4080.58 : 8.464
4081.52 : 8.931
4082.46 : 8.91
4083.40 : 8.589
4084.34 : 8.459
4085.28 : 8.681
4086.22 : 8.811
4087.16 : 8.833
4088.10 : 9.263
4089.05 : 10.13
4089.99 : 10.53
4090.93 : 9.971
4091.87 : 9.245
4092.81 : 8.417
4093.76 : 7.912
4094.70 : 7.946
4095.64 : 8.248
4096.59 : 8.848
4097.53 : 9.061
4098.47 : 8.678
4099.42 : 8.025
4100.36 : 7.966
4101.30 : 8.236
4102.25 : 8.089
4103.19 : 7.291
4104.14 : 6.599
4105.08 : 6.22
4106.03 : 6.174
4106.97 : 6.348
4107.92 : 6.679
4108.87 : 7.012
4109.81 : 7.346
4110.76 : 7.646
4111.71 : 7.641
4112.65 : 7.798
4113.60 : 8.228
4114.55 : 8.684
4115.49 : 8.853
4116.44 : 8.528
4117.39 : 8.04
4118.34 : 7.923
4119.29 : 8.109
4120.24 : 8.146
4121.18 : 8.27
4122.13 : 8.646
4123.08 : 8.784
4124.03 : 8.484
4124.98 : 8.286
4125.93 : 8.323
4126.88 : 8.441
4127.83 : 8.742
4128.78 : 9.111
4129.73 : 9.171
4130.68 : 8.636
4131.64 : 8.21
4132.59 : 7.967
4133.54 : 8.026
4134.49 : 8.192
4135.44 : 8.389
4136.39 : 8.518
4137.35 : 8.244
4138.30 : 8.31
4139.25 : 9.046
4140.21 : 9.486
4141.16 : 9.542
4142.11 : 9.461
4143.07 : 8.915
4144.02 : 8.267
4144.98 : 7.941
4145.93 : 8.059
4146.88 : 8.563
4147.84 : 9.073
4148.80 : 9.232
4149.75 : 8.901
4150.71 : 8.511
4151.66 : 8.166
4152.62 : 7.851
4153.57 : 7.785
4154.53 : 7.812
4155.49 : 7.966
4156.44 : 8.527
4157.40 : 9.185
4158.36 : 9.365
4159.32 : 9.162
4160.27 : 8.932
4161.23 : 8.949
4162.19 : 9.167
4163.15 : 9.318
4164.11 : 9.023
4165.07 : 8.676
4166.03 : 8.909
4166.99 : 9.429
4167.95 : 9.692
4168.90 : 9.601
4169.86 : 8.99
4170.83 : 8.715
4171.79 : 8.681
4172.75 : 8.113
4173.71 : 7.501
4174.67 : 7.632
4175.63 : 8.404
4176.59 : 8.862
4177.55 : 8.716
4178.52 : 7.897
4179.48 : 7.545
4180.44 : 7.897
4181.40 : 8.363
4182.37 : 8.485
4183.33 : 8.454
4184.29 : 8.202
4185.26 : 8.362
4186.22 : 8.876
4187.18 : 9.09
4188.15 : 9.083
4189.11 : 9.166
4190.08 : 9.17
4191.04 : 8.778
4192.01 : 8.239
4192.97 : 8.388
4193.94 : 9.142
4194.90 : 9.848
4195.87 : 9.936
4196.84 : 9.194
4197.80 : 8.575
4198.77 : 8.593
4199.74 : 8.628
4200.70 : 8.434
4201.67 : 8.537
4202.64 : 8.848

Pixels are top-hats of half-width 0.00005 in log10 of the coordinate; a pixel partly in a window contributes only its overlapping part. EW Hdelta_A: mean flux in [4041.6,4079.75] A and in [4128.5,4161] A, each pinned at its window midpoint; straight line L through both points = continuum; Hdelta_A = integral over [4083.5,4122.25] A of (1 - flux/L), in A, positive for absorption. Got 2.66 A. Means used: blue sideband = 8.96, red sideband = 8.6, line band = 8.18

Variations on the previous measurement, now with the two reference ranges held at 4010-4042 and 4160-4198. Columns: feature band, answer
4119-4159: 1.2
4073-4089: 0.7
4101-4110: 1.9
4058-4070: -0.2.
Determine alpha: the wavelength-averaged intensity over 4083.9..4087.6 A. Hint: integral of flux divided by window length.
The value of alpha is 8.7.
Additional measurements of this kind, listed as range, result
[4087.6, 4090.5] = 9.95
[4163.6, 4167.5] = 9.01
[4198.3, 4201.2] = 8.56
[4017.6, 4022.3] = 9.13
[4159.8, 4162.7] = 9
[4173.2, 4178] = 8.23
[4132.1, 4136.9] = 8.22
